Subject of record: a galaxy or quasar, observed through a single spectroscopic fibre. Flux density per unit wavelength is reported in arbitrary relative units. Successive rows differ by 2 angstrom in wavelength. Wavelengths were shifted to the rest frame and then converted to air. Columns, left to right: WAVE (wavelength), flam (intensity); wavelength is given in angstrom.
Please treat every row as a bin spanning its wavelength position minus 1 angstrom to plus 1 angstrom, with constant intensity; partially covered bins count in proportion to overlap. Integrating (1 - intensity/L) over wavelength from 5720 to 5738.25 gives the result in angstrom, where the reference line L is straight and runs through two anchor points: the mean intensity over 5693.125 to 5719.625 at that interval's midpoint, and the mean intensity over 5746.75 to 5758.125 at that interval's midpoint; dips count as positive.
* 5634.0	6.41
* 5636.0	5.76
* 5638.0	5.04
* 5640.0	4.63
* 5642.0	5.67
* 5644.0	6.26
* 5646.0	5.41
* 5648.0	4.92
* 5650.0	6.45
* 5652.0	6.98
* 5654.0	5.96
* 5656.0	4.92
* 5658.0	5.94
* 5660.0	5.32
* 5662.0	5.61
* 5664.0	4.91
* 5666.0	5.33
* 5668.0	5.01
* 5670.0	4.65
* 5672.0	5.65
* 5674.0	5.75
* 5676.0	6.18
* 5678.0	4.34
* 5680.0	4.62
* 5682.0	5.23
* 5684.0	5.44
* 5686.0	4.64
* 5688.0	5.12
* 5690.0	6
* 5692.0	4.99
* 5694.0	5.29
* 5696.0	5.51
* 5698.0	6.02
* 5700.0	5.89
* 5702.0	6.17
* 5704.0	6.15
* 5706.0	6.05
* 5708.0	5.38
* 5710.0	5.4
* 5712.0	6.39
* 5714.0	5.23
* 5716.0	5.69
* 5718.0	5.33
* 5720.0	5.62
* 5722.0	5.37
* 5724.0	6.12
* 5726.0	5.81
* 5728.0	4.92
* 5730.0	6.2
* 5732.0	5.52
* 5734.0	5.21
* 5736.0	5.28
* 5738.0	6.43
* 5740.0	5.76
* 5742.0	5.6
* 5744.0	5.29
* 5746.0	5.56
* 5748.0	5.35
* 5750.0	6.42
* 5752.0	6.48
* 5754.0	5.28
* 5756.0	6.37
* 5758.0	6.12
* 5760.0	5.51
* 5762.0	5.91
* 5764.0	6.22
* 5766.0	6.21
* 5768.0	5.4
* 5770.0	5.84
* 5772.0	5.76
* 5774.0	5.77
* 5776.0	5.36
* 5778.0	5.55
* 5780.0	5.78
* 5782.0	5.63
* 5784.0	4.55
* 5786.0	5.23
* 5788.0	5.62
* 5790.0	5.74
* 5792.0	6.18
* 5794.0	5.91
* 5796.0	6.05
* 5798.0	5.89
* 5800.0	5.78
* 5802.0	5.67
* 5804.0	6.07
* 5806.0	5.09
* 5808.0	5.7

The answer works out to 0.7 angstrom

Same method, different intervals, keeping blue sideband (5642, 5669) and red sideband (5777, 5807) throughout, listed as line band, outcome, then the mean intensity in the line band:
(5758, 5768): -0.49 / 5.92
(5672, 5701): 1.33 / 5.37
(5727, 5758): -0.47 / 5.72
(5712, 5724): 0.11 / 5.58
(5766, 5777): -0.07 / 5.68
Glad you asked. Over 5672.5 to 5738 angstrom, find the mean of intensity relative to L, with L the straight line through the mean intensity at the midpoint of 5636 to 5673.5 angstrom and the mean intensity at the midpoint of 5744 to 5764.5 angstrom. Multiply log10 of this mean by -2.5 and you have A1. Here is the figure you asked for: 0.029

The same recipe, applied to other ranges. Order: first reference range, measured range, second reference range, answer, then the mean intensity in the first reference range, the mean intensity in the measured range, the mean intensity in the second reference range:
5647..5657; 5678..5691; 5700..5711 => 0.14 mag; 5.85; 5.11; 5.84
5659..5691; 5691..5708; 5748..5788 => -0.07 mag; 5.24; 5.74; 5.74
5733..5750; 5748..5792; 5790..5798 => 0.01 mag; 5.61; 5.75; 5.99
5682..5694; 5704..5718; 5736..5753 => -0.04 mag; 5.24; 5.7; 5.83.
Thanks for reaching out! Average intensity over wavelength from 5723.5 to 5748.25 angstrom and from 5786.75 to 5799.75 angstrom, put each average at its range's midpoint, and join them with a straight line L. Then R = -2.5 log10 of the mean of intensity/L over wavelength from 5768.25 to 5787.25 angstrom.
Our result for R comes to 0.06 mag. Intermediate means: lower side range 5.62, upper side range 5.88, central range 5.49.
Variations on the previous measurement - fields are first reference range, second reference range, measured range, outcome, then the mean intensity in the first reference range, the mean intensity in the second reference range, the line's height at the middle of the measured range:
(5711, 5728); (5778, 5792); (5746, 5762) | -0.07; 5.65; 5.49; 5.56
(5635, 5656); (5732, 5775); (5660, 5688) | 0.10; 5.67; 5.79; 5.7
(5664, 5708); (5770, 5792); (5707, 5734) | -0.03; 5.42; 5.55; 5.46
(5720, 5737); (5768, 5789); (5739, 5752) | -0.04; 5.56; 5.5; 5.54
